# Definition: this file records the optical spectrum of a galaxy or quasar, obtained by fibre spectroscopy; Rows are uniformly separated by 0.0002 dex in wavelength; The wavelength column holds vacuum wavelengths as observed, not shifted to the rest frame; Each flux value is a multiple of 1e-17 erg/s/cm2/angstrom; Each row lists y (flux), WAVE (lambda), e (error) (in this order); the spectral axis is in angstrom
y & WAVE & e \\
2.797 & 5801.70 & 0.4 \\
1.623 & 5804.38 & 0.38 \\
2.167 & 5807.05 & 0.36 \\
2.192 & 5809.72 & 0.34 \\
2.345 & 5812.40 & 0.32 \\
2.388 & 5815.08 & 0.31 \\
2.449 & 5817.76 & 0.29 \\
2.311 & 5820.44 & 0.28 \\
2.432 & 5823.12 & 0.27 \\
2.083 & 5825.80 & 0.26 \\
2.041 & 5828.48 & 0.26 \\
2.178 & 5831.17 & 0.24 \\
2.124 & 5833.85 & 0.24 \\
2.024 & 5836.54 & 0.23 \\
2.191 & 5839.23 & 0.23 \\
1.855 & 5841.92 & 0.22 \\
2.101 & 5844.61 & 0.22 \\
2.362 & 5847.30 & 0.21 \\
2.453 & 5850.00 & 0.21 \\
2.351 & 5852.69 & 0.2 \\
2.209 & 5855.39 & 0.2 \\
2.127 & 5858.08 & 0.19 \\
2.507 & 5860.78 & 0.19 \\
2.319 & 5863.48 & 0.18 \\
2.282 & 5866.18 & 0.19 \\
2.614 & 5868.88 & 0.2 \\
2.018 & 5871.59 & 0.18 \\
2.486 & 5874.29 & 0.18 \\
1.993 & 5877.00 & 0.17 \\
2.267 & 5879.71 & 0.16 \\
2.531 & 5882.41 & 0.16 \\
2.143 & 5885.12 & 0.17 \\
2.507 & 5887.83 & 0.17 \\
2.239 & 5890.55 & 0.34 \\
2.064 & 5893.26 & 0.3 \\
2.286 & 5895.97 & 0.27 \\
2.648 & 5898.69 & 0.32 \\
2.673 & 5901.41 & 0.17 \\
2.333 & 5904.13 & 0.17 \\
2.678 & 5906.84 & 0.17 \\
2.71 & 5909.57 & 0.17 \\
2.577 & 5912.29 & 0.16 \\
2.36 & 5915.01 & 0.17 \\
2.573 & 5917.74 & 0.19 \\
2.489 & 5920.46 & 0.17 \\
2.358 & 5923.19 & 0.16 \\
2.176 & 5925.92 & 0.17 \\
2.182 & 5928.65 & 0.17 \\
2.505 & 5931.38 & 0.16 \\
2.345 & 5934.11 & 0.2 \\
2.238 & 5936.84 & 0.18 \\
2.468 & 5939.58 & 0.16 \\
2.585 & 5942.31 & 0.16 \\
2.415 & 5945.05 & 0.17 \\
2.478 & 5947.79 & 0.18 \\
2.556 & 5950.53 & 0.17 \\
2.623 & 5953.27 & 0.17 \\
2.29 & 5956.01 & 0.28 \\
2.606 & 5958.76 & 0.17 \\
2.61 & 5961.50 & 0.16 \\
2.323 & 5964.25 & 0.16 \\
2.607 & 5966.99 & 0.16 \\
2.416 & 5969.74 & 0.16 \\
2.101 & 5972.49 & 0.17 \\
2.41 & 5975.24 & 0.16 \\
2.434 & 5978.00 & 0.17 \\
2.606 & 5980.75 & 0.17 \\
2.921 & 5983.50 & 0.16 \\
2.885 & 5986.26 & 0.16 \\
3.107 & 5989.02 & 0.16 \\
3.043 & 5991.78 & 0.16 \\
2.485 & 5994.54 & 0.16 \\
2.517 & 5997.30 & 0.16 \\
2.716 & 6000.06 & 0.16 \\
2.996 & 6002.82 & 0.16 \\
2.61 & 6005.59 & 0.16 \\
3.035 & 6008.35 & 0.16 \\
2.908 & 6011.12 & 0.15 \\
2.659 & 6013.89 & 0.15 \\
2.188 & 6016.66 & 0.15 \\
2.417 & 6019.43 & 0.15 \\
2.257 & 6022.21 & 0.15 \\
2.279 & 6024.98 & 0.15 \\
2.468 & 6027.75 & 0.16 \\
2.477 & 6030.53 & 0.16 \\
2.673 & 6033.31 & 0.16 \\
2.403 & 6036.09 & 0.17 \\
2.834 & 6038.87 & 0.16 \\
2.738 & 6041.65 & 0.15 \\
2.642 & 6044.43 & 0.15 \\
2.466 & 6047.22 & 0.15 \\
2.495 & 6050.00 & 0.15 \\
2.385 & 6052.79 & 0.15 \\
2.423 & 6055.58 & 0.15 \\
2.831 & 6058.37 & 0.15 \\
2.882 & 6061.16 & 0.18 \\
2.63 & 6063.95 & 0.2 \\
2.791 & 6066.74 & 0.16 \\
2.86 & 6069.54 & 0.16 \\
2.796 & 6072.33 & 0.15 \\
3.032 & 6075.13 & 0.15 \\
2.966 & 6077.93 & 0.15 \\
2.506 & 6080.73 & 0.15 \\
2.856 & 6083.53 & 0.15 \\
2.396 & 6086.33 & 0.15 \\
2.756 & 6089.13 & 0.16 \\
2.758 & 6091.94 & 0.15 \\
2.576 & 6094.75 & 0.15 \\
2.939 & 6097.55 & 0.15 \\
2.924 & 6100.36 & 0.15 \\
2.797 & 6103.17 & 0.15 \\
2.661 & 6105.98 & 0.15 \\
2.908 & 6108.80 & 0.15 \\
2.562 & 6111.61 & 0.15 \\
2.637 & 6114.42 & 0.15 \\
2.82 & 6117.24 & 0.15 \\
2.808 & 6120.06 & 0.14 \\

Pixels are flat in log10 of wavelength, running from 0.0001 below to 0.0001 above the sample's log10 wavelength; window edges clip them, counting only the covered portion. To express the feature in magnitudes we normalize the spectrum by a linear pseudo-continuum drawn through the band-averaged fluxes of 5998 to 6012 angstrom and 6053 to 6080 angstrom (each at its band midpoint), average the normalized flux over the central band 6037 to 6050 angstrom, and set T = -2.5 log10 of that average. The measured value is 0.06 mag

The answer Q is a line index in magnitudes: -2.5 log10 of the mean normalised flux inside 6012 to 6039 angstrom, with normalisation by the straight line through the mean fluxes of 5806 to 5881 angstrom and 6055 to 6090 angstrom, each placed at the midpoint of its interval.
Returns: 0.083 mag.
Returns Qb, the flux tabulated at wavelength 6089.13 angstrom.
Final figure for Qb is 2.756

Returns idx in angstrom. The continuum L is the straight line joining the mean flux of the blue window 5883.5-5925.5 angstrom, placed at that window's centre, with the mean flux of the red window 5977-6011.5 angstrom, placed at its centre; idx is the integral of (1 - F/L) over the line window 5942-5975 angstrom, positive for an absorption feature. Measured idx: 2.3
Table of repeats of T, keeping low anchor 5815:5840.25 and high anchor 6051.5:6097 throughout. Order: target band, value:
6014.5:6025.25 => 0.13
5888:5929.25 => -0.02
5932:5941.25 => 0.03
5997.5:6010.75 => -0.10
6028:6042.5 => 0.01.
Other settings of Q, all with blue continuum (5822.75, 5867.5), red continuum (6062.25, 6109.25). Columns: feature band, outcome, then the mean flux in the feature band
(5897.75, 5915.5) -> -0.10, 2.58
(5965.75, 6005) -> -0.05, 2.66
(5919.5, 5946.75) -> 0.02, 2.38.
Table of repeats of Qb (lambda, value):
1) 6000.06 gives 2.716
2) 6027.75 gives 2.468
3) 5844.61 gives 2.101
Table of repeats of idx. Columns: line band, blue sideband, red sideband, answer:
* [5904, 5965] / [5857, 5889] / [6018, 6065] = -1.5 angstrom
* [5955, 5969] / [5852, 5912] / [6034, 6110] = 0.1 angstrom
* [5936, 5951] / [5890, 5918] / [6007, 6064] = 0.3 angstrom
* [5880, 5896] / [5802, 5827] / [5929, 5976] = 0.4 angstrom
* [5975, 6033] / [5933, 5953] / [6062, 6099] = -1.3 angstrom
